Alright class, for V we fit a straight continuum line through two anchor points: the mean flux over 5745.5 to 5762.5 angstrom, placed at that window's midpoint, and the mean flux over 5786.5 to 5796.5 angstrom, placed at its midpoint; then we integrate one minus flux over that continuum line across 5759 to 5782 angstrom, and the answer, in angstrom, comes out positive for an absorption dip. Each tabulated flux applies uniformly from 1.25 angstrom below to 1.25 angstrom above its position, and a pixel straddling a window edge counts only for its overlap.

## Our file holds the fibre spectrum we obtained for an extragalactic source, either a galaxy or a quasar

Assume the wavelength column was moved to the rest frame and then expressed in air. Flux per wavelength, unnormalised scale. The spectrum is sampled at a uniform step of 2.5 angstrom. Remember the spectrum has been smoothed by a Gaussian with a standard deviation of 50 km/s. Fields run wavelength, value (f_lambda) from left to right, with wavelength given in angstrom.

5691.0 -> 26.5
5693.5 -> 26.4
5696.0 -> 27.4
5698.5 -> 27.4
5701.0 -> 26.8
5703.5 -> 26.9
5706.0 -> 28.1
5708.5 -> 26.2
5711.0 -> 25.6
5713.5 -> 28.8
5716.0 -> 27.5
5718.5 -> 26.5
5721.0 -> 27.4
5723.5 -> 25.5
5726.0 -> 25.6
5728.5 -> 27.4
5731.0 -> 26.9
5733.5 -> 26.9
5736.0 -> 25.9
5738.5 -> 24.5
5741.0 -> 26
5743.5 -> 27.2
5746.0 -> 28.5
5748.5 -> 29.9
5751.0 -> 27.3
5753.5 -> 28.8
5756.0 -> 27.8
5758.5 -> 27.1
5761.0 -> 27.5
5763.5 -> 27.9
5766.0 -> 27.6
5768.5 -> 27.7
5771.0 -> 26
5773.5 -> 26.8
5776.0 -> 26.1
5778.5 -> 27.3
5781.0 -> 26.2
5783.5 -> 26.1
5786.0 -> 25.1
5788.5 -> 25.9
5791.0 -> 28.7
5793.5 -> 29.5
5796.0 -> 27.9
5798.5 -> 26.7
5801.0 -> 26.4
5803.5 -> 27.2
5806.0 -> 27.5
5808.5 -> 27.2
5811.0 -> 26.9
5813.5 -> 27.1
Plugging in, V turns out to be 0.8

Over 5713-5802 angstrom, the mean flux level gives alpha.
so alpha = 27.1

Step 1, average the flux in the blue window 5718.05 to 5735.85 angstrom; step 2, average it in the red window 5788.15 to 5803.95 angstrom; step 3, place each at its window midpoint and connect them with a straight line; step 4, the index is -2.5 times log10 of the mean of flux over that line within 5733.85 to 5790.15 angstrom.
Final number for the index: 0.004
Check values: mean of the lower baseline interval 26.6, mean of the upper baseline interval 27.6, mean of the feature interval 27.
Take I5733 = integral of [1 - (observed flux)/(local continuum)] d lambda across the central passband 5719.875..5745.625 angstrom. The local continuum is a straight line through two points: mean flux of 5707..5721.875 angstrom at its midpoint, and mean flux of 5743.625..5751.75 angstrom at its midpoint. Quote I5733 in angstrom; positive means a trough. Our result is 1.3 angstrom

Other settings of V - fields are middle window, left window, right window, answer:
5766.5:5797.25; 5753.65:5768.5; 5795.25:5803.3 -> 0.4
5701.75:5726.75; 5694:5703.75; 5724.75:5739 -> -0.1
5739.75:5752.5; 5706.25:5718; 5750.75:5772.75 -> -0.2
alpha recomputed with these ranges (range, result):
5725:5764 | 27.2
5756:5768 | 27.6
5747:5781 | 27.5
